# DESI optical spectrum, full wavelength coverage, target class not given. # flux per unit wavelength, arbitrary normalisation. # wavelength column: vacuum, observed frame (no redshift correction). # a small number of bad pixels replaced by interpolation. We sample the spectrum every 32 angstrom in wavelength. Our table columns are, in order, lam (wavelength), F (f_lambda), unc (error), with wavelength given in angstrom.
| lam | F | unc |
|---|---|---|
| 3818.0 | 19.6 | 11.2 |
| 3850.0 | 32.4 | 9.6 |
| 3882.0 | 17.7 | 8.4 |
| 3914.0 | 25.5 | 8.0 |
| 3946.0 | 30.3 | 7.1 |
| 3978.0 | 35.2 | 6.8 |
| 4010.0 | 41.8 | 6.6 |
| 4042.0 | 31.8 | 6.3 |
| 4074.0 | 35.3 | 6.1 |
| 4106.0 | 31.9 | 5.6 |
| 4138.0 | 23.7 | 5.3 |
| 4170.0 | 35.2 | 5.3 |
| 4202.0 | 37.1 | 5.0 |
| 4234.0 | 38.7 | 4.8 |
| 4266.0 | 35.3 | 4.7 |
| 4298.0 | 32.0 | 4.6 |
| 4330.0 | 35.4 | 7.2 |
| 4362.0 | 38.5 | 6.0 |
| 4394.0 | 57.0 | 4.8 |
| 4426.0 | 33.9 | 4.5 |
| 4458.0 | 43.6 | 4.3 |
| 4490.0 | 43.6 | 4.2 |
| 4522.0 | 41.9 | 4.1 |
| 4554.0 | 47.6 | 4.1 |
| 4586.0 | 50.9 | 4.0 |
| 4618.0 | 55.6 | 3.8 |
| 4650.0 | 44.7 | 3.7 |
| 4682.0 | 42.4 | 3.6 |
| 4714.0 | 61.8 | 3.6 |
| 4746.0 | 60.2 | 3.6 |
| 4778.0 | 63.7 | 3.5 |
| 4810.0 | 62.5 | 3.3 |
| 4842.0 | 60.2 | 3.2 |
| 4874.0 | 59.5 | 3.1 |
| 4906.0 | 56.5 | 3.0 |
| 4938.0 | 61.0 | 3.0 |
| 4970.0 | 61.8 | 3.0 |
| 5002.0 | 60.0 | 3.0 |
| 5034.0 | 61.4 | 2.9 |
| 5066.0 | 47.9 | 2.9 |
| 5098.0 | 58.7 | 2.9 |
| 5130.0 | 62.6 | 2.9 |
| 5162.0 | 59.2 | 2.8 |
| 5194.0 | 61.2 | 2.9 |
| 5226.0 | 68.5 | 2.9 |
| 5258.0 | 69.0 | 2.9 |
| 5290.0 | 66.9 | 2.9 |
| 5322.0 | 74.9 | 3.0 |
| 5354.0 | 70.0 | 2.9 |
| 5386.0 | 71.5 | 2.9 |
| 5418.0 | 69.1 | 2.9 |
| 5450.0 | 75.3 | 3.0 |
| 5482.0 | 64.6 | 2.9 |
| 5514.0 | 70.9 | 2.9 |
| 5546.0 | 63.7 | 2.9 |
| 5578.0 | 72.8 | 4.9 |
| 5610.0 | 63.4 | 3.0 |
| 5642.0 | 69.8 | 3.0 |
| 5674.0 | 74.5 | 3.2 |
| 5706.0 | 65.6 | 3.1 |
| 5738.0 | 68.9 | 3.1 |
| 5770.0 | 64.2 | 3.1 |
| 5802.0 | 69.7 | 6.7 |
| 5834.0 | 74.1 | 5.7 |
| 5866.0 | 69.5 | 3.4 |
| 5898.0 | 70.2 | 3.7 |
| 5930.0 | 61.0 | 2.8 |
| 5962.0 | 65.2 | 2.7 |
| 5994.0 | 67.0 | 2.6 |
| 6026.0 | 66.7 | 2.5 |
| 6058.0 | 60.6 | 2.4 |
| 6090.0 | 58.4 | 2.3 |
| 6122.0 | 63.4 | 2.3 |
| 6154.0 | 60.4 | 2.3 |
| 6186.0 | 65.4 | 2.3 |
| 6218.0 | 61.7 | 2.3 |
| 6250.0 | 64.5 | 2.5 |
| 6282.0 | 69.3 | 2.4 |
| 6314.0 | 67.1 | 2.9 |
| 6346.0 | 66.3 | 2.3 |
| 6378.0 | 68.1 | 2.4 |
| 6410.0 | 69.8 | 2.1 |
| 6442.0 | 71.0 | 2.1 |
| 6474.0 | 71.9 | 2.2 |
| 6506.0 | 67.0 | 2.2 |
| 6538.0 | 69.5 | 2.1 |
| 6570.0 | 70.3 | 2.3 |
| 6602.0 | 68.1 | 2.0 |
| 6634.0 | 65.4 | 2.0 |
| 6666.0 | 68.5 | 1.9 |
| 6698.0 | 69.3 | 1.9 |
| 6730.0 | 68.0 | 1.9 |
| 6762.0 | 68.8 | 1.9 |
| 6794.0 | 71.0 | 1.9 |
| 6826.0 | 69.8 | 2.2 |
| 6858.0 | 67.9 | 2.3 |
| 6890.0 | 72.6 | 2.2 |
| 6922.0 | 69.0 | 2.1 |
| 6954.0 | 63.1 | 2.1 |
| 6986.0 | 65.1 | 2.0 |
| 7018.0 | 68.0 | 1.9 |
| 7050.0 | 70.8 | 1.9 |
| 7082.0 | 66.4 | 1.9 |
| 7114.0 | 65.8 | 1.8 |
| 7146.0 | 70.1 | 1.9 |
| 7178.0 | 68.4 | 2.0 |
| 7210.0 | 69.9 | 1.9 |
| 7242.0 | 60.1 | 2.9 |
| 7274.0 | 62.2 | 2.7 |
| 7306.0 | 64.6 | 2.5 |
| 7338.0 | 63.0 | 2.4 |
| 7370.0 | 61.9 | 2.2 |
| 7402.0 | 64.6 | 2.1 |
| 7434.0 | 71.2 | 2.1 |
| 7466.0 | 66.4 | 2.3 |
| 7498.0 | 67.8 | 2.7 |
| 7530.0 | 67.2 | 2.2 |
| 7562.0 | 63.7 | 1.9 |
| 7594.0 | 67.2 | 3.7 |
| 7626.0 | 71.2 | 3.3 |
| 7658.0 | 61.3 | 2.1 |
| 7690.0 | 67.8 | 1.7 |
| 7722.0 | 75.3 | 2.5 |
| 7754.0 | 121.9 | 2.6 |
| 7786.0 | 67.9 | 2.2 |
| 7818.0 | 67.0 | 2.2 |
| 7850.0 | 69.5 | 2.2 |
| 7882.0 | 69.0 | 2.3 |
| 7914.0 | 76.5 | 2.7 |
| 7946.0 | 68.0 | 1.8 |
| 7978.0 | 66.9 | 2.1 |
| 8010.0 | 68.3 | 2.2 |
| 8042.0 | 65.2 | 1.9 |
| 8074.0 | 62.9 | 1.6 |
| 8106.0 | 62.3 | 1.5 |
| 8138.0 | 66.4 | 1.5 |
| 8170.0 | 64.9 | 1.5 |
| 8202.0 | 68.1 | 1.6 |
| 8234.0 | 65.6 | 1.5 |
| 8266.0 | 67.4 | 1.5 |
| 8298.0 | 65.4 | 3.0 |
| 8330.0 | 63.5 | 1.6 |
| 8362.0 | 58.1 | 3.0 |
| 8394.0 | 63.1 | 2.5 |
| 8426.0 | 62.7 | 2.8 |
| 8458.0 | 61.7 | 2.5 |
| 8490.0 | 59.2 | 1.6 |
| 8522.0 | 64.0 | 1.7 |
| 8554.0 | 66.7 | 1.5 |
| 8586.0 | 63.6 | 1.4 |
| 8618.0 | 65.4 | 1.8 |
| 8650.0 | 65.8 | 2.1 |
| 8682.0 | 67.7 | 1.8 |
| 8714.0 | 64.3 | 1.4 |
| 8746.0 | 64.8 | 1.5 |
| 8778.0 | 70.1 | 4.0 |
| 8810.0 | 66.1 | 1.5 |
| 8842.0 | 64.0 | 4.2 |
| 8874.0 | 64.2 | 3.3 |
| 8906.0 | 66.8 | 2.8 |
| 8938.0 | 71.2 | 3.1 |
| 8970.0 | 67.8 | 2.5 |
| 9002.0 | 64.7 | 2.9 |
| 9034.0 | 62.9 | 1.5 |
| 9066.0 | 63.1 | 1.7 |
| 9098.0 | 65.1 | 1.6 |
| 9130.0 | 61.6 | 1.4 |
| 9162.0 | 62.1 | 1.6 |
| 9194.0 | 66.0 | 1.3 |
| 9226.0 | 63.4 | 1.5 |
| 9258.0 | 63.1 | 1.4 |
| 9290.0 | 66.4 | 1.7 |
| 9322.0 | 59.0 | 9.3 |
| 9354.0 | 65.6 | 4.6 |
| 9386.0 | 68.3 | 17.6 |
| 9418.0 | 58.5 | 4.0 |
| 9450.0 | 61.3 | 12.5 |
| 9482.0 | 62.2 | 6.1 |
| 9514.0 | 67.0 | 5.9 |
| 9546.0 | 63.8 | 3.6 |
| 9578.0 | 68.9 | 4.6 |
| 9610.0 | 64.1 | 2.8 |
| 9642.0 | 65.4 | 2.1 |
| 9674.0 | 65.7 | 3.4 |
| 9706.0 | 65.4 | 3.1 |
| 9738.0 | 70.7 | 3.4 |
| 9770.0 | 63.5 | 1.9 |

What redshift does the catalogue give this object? 0.18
